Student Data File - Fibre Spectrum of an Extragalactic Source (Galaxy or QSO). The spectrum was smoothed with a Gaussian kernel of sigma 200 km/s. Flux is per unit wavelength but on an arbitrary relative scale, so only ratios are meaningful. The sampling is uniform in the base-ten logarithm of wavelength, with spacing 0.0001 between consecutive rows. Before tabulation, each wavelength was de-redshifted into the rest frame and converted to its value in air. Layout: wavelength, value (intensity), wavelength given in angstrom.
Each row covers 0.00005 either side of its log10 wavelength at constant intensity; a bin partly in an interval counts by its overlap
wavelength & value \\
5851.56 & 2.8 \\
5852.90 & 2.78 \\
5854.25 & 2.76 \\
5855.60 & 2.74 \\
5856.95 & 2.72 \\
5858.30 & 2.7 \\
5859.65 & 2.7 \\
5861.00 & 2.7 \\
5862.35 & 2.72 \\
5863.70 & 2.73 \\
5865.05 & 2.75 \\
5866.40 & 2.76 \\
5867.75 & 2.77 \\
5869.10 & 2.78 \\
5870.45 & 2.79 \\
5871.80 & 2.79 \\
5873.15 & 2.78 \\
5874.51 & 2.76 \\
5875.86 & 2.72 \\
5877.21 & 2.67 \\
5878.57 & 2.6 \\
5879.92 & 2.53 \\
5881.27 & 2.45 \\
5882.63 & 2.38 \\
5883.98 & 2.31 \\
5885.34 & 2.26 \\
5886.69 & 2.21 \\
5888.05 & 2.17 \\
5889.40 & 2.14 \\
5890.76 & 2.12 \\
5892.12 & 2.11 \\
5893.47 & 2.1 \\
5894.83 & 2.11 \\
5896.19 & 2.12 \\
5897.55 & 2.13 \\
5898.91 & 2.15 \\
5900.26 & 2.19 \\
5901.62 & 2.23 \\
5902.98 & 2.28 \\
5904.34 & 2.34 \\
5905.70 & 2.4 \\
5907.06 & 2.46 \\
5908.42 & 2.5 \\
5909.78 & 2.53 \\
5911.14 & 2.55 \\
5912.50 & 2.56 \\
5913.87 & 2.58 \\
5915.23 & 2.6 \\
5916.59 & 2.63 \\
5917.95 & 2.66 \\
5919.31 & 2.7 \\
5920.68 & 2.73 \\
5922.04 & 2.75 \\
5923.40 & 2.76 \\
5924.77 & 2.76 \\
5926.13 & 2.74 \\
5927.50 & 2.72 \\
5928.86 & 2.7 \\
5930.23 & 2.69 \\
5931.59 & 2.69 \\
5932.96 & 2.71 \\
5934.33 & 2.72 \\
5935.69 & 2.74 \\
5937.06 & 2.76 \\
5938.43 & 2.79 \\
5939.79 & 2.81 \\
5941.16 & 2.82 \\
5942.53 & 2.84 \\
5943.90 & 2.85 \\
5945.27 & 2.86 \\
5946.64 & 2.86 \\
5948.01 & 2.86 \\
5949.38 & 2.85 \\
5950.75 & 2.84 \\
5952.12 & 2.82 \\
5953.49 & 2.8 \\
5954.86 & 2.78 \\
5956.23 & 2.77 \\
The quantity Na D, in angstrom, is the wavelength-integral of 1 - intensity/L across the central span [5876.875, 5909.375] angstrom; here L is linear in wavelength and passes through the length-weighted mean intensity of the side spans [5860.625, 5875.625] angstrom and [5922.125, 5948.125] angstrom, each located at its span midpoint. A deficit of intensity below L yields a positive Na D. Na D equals 5.6 angstrom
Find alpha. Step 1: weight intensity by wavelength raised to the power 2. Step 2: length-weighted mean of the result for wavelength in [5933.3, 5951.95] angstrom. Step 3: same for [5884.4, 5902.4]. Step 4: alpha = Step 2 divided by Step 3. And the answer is 1.32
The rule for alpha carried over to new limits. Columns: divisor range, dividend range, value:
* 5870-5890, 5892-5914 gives 0.93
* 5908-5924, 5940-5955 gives 1.09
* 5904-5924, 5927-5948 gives 1.08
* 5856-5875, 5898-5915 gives 0.89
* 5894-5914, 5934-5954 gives 1.22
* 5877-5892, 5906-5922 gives 1.12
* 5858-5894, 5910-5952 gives 1.10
